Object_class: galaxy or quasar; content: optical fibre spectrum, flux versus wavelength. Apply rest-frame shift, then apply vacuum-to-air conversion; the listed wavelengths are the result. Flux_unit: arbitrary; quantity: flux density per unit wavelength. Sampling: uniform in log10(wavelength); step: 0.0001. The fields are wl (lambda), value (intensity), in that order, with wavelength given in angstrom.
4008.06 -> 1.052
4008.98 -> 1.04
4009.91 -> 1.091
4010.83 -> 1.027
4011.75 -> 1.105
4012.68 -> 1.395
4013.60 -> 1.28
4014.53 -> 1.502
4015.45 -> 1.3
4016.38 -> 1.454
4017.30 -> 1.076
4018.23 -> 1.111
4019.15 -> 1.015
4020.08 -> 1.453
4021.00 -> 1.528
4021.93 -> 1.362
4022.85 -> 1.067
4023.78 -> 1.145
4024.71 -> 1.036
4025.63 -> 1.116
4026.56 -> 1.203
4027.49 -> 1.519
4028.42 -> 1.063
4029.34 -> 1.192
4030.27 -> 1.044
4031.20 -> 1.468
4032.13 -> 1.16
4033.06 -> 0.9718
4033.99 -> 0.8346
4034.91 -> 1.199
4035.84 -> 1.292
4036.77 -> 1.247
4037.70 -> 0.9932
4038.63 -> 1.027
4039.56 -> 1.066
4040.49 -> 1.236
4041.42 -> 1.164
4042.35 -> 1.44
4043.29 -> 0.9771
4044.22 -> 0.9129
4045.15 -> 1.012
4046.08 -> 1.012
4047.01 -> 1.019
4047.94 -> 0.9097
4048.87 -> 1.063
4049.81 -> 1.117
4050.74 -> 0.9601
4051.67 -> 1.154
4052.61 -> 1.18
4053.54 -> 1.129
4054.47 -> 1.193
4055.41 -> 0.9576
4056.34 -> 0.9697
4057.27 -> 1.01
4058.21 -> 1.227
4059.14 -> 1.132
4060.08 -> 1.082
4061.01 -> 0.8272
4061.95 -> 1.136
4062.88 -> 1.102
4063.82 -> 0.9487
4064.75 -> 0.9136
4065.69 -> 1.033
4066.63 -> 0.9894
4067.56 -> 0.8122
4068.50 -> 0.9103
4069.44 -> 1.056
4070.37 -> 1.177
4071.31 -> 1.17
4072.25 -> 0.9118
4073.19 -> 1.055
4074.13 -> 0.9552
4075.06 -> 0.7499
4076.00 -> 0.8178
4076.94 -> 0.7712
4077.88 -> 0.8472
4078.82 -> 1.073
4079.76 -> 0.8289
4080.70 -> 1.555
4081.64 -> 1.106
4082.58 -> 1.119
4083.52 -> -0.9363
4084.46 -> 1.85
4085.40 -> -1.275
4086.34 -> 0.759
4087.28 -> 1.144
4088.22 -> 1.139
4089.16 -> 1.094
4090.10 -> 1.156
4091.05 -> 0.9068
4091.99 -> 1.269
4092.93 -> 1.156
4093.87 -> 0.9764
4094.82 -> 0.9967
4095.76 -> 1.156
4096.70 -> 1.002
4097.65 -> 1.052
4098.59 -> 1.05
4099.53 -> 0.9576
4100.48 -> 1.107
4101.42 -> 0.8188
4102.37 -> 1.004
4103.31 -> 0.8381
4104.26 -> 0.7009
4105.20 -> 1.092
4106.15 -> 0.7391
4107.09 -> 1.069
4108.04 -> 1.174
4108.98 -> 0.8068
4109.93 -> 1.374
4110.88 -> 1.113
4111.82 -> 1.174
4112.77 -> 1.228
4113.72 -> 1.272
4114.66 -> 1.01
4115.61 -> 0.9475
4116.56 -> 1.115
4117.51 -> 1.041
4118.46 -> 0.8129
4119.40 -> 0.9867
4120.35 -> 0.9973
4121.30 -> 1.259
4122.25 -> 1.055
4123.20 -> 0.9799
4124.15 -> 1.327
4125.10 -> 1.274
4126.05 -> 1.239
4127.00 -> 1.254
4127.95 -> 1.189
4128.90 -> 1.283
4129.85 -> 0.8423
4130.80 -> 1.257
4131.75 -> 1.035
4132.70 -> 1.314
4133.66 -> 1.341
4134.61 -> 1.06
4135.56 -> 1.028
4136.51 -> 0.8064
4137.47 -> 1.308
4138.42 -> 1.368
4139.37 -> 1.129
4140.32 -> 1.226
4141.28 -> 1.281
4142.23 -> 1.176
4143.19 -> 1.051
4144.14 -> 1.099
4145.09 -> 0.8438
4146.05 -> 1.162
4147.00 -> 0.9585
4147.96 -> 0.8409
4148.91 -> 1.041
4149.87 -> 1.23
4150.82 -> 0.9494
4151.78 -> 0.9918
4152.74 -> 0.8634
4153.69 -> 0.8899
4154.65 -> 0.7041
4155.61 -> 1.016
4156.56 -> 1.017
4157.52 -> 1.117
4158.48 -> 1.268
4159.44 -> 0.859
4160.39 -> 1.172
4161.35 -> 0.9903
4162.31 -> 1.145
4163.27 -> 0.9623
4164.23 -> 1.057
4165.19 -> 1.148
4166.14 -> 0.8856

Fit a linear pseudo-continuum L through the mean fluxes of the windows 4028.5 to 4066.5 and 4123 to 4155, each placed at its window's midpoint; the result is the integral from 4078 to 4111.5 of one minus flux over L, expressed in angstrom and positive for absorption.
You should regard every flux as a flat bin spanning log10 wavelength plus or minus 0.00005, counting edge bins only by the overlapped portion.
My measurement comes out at 4.6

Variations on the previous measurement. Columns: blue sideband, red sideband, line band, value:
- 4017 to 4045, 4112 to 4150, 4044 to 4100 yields 8.37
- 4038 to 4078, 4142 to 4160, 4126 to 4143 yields -2.76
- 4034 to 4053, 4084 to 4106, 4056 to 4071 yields 0.22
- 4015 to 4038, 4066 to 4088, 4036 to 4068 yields -1.26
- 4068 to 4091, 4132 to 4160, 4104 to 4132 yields -2.96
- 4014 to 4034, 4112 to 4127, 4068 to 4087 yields 5.42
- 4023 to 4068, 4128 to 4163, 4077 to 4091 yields 3.39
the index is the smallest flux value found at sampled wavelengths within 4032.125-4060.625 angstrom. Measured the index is 0.8346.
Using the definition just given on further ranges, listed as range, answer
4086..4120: 0.7009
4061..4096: -1.275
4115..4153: 0.8064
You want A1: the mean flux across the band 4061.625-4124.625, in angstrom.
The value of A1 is 0.978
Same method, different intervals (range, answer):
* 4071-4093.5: 0.883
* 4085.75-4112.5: 1.02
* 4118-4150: 1.12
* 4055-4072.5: 1.02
